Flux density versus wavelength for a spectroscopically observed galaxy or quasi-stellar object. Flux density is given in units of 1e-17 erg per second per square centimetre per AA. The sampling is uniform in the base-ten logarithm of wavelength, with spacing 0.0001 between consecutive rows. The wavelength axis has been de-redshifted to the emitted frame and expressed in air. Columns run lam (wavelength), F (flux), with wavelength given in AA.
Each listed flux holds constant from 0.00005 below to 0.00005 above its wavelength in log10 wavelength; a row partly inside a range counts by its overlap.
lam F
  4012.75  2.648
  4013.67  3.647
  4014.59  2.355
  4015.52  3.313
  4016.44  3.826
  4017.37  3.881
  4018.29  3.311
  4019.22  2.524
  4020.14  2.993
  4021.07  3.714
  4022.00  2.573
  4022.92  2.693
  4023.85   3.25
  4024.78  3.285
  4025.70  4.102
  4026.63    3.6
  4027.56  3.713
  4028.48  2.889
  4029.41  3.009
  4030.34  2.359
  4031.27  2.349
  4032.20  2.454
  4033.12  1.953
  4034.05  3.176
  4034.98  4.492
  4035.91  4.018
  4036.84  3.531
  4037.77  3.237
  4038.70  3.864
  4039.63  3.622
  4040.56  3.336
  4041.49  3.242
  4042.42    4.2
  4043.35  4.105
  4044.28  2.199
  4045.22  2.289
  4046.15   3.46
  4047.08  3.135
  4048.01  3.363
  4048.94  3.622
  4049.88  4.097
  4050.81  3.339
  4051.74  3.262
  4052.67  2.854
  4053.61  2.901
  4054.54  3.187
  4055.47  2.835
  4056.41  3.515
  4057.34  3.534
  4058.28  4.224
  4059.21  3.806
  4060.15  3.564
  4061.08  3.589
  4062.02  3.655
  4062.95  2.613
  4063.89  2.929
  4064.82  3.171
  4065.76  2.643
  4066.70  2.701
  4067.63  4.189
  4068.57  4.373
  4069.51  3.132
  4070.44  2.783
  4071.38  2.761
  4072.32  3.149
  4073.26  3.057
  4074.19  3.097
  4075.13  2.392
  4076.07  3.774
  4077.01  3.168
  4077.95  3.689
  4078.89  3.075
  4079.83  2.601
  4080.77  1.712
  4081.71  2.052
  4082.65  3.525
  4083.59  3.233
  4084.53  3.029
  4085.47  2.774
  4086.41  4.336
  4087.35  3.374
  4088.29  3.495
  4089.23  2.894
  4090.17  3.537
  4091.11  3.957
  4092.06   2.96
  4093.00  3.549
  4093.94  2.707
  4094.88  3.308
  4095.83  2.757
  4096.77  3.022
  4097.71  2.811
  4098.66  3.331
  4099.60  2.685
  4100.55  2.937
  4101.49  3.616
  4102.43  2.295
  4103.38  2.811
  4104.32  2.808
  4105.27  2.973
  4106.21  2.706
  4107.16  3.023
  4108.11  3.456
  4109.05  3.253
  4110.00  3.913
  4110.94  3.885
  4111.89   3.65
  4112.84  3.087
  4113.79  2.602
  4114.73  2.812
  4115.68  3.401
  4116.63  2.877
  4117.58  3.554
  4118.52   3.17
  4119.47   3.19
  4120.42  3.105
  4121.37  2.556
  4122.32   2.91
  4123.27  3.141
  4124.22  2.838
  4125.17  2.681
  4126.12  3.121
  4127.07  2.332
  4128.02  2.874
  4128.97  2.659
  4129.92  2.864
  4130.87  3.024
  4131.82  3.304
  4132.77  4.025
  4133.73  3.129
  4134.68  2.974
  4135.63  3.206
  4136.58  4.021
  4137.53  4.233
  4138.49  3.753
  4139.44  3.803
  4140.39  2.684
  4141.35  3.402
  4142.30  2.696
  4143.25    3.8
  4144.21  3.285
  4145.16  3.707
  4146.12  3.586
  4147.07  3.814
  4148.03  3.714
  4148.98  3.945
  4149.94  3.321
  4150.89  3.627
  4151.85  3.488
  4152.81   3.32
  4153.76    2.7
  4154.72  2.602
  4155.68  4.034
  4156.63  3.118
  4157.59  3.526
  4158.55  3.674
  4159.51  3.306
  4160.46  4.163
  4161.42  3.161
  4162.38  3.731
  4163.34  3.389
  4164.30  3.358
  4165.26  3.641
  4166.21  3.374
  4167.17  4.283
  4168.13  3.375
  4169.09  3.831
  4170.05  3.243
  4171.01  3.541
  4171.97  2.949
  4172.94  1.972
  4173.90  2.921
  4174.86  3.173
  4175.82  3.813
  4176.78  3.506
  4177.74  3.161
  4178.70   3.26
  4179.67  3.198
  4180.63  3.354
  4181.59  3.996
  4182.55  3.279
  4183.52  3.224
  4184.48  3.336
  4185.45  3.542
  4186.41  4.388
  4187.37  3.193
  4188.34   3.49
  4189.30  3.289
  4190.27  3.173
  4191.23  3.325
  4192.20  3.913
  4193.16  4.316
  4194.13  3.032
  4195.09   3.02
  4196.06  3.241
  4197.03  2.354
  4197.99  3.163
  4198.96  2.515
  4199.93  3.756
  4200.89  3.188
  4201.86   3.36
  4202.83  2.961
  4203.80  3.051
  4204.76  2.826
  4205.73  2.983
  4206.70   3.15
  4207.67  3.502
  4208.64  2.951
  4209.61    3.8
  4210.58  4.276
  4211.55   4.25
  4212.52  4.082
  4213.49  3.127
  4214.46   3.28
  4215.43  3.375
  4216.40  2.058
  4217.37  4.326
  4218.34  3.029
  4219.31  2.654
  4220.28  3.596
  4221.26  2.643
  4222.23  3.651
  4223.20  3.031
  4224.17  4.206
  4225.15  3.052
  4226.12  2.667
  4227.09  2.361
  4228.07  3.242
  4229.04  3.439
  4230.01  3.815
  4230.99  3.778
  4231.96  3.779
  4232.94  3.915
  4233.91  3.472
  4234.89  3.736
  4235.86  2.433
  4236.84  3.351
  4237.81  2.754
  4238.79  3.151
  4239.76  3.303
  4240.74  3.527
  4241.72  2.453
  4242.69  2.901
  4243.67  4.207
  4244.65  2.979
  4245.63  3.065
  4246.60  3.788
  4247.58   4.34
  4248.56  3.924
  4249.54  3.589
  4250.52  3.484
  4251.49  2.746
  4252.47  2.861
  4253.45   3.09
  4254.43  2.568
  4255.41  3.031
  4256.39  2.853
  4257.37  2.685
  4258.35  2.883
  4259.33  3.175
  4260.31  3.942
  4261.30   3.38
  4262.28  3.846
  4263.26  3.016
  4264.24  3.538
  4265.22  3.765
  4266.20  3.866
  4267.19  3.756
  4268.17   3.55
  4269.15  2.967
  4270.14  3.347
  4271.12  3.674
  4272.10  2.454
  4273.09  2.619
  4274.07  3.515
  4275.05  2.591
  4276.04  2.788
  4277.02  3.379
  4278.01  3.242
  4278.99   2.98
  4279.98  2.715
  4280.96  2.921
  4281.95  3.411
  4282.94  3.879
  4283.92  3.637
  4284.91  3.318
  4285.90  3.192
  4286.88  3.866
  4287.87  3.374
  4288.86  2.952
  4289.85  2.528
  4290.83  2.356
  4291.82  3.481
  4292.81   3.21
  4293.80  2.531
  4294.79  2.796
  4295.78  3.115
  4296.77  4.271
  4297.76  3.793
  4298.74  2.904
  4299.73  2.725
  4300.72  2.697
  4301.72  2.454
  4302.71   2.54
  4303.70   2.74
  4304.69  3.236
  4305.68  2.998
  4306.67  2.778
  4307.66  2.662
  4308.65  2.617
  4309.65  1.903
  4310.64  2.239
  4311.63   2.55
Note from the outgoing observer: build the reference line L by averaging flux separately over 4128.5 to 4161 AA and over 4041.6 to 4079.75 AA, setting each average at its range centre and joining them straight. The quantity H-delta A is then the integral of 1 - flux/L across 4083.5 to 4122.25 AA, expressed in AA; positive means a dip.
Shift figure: 2.3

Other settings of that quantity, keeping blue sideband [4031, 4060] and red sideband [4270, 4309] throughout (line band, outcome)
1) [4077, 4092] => 0.7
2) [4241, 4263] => -1.2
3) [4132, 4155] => -1.7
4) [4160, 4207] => -2.3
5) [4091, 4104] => 1.0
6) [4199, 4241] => -2.4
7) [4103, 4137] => 1.5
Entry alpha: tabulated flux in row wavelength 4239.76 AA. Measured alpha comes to 3.303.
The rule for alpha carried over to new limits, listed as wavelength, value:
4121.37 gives 2.556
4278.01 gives 3.242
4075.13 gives 2.392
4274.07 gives 3.515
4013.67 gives 3.647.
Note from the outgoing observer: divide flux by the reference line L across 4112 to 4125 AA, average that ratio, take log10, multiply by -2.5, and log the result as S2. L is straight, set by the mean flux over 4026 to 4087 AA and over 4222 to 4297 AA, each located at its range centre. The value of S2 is 0.072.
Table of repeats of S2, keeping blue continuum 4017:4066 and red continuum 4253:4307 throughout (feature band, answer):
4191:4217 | -0.037 mag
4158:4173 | -0.088 mag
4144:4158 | -0.079 mag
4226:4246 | -0.033 mag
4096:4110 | 0.080 mag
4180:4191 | -0.091 mag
